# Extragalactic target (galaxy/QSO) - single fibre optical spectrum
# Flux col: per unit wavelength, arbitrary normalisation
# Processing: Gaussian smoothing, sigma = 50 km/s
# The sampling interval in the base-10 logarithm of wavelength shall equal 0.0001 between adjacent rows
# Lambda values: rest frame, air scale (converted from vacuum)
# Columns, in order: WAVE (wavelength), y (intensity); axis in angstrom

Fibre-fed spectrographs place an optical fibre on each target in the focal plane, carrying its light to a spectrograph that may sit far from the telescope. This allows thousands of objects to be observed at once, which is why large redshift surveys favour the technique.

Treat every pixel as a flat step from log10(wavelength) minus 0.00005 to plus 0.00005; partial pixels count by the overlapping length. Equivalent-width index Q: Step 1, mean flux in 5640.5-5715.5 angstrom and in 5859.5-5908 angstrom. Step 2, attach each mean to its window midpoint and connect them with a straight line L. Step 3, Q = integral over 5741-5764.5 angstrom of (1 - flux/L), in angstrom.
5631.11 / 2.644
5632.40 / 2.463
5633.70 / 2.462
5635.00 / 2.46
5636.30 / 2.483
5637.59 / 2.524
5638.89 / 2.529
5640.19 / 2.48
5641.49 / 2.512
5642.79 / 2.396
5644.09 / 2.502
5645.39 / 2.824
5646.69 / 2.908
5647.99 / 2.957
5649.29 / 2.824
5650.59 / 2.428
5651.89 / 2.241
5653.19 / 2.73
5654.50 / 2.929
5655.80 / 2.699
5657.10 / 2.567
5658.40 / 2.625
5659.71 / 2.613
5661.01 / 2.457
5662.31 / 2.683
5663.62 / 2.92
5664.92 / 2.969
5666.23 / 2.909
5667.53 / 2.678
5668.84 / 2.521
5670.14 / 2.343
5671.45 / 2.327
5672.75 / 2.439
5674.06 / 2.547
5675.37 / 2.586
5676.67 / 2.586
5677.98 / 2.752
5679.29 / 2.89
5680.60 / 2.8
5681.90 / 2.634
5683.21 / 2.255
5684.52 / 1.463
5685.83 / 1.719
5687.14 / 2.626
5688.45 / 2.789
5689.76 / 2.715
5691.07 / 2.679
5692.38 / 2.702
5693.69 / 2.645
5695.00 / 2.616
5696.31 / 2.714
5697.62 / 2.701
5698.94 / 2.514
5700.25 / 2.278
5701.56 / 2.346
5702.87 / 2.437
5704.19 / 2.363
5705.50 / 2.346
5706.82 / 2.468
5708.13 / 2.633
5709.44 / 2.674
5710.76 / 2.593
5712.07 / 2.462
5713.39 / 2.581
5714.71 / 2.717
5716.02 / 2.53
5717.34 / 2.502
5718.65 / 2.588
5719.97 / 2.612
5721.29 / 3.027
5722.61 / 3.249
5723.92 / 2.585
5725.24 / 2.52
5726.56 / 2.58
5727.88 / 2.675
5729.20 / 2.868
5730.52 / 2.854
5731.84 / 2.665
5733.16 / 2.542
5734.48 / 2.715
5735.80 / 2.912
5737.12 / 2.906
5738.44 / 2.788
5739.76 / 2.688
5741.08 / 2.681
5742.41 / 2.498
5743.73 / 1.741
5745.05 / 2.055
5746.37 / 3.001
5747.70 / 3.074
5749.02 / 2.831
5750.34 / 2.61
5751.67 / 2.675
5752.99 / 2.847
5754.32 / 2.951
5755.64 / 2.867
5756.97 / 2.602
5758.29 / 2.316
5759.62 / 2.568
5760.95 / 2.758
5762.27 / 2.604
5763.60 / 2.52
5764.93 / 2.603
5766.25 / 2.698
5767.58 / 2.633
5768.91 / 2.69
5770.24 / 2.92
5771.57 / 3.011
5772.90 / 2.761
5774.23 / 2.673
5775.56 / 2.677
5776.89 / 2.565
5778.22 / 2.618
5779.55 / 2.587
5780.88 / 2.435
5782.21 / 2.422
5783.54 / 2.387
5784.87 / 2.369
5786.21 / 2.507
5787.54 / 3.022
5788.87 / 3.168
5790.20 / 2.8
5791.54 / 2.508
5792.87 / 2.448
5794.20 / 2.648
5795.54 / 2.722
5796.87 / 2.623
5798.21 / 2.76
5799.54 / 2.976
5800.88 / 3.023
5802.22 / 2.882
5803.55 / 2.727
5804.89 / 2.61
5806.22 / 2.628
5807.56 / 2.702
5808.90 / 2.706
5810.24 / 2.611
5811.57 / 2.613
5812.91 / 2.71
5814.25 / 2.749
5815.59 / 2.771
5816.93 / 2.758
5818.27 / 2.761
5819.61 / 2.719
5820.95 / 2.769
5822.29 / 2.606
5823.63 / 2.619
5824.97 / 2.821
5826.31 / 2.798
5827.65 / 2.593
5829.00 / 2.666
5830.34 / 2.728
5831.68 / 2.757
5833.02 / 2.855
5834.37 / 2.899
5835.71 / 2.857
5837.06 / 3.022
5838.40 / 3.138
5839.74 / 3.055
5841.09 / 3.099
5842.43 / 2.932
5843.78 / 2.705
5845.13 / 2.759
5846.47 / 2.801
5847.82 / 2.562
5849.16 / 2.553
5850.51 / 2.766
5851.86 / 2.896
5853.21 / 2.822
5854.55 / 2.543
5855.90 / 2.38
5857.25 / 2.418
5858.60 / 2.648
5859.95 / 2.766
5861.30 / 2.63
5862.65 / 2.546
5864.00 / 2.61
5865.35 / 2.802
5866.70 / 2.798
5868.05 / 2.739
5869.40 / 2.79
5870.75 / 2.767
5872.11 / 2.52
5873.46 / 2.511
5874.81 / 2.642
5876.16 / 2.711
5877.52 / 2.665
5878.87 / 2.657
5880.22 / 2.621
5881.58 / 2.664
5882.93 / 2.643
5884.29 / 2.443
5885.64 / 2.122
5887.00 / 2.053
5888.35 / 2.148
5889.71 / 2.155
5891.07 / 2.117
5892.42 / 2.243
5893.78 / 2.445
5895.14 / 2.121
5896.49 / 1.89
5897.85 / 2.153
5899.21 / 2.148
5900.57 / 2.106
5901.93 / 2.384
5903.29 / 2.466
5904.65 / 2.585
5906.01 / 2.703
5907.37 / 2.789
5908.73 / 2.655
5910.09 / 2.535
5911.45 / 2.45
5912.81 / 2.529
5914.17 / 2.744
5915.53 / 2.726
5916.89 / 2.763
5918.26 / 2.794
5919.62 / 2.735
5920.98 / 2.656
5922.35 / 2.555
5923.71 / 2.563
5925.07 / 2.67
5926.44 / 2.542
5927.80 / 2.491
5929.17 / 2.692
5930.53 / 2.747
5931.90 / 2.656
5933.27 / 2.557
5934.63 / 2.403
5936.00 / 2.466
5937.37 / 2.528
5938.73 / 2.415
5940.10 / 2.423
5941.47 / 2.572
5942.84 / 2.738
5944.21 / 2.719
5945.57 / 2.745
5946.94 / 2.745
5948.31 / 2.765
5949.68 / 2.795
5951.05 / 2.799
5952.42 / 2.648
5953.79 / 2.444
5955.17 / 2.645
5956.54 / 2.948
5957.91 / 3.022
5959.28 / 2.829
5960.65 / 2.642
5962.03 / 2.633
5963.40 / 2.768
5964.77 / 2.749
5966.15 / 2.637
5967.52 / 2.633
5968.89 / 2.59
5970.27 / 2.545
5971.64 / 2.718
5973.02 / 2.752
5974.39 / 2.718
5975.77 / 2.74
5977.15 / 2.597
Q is -0.8 angstrom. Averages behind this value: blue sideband 2.58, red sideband 2.47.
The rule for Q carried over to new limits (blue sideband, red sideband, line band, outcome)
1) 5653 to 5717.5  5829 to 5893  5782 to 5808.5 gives -0.84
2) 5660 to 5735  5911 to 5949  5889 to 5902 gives 2.24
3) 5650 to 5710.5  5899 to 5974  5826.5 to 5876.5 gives -2.52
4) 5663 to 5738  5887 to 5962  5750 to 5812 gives -2.40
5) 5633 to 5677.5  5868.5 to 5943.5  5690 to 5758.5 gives -1.54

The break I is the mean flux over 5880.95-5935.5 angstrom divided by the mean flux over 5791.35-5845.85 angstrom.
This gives 0.9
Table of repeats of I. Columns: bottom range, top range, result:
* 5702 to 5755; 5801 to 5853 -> 1.05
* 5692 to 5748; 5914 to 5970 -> 1.02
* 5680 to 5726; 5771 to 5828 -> 1.06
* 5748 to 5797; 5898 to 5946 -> 0.96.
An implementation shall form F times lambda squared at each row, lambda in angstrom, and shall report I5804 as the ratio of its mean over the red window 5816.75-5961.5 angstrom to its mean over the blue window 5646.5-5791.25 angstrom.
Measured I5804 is 1.1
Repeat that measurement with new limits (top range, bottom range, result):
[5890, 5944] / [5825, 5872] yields 0.93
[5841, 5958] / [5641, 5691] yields 1.08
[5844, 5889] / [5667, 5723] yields 1.09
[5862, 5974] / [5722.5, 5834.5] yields 1.00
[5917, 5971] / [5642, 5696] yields 1.12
